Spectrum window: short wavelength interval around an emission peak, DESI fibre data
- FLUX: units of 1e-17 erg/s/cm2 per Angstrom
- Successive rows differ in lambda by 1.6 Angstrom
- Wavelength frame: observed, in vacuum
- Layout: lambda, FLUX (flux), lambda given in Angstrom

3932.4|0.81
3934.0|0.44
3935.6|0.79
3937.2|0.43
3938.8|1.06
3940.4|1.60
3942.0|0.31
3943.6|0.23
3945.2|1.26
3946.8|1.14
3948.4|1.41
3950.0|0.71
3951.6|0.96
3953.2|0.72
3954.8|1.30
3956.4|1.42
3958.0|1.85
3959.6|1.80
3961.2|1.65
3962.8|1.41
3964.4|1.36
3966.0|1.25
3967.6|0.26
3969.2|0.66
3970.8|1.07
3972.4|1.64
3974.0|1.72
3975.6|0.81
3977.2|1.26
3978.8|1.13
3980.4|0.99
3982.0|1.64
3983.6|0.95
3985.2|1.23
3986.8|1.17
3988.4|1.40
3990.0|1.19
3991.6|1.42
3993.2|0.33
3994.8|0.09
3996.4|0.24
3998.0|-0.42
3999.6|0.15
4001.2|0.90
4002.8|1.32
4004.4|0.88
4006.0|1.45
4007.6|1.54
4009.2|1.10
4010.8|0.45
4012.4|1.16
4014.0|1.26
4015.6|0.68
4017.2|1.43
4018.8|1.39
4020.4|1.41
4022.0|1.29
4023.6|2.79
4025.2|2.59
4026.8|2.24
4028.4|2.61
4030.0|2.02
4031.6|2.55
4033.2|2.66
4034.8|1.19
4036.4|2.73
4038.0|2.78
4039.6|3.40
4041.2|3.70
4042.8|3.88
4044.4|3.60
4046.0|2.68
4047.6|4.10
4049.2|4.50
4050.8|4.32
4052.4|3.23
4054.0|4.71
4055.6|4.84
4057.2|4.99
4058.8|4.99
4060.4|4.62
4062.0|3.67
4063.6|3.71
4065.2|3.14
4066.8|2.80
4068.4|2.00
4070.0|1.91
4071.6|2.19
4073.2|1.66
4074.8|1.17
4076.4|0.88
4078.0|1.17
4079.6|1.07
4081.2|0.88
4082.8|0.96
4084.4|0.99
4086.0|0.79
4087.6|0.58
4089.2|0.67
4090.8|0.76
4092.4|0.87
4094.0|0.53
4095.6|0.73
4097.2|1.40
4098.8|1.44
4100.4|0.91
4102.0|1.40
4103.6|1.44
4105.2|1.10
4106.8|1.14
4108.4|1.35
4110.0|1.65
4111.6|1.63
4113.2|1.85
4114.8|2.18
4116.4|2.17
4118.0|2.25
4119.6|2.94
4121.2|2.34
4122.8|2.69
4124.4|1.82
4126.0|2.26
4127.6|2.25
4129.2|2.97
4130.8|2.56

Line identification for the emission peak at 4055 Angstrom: Ly-alpha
